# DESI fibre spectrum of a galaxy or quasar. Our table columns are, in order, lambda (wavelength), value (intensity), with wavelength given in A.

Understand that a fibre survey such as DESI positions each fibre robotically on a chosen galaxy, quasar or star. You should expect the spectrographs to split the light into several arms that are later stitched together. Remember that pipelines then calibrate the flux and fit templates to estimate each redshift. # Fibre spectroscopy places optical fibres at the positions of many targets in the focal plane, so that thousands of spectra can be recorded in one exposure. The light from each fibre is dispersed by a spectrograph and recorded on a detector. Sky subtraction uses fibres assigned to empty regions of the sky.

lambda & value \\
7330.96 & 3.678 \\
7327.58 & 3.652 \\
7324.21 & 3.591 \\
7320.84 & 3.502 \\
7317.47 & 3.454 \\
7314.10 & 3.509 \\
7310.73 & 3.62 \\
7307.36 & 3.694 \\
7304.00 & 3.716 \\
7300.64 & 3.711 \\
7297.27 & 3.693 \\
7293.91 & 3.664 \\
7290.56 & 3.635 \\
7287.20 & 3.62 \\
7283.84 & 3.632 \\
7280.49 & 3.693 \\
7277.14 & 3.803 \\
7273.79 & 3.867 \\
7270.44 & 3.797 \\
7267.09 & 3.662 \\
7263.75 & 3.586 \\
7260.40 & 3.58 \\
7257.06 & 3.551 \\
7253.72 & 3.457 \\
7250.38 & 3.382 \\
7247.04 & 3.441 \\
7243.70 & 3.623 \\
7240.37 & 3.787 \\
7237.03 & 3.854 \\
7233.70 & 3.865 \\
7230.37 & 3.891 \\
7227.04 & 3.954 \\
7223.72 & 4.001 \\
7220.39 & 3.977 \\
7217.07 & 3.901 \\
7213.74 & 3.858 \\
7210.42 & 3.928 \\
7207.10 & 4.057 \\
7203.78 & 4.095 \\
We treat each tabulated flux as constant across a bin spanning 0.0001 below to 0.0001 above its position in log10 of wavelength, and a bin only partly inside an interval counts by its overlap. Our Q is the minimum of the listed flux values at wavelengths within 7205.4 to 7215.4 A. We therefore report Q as 3.858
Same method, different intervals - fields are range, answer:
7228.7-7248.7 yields 3.441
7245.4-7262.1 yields 3.382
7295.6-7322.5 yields 3.454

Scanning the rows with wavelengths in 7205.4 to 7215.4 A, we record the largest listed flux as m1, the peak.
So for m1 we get 4.057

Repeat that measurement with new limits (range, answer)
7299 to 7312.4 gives 3.716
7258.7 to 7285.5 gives 3.867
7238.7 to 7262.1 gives 3.787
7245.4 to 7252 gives 3.441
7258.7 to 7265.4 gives 3.586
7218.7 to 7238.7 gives 4.001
